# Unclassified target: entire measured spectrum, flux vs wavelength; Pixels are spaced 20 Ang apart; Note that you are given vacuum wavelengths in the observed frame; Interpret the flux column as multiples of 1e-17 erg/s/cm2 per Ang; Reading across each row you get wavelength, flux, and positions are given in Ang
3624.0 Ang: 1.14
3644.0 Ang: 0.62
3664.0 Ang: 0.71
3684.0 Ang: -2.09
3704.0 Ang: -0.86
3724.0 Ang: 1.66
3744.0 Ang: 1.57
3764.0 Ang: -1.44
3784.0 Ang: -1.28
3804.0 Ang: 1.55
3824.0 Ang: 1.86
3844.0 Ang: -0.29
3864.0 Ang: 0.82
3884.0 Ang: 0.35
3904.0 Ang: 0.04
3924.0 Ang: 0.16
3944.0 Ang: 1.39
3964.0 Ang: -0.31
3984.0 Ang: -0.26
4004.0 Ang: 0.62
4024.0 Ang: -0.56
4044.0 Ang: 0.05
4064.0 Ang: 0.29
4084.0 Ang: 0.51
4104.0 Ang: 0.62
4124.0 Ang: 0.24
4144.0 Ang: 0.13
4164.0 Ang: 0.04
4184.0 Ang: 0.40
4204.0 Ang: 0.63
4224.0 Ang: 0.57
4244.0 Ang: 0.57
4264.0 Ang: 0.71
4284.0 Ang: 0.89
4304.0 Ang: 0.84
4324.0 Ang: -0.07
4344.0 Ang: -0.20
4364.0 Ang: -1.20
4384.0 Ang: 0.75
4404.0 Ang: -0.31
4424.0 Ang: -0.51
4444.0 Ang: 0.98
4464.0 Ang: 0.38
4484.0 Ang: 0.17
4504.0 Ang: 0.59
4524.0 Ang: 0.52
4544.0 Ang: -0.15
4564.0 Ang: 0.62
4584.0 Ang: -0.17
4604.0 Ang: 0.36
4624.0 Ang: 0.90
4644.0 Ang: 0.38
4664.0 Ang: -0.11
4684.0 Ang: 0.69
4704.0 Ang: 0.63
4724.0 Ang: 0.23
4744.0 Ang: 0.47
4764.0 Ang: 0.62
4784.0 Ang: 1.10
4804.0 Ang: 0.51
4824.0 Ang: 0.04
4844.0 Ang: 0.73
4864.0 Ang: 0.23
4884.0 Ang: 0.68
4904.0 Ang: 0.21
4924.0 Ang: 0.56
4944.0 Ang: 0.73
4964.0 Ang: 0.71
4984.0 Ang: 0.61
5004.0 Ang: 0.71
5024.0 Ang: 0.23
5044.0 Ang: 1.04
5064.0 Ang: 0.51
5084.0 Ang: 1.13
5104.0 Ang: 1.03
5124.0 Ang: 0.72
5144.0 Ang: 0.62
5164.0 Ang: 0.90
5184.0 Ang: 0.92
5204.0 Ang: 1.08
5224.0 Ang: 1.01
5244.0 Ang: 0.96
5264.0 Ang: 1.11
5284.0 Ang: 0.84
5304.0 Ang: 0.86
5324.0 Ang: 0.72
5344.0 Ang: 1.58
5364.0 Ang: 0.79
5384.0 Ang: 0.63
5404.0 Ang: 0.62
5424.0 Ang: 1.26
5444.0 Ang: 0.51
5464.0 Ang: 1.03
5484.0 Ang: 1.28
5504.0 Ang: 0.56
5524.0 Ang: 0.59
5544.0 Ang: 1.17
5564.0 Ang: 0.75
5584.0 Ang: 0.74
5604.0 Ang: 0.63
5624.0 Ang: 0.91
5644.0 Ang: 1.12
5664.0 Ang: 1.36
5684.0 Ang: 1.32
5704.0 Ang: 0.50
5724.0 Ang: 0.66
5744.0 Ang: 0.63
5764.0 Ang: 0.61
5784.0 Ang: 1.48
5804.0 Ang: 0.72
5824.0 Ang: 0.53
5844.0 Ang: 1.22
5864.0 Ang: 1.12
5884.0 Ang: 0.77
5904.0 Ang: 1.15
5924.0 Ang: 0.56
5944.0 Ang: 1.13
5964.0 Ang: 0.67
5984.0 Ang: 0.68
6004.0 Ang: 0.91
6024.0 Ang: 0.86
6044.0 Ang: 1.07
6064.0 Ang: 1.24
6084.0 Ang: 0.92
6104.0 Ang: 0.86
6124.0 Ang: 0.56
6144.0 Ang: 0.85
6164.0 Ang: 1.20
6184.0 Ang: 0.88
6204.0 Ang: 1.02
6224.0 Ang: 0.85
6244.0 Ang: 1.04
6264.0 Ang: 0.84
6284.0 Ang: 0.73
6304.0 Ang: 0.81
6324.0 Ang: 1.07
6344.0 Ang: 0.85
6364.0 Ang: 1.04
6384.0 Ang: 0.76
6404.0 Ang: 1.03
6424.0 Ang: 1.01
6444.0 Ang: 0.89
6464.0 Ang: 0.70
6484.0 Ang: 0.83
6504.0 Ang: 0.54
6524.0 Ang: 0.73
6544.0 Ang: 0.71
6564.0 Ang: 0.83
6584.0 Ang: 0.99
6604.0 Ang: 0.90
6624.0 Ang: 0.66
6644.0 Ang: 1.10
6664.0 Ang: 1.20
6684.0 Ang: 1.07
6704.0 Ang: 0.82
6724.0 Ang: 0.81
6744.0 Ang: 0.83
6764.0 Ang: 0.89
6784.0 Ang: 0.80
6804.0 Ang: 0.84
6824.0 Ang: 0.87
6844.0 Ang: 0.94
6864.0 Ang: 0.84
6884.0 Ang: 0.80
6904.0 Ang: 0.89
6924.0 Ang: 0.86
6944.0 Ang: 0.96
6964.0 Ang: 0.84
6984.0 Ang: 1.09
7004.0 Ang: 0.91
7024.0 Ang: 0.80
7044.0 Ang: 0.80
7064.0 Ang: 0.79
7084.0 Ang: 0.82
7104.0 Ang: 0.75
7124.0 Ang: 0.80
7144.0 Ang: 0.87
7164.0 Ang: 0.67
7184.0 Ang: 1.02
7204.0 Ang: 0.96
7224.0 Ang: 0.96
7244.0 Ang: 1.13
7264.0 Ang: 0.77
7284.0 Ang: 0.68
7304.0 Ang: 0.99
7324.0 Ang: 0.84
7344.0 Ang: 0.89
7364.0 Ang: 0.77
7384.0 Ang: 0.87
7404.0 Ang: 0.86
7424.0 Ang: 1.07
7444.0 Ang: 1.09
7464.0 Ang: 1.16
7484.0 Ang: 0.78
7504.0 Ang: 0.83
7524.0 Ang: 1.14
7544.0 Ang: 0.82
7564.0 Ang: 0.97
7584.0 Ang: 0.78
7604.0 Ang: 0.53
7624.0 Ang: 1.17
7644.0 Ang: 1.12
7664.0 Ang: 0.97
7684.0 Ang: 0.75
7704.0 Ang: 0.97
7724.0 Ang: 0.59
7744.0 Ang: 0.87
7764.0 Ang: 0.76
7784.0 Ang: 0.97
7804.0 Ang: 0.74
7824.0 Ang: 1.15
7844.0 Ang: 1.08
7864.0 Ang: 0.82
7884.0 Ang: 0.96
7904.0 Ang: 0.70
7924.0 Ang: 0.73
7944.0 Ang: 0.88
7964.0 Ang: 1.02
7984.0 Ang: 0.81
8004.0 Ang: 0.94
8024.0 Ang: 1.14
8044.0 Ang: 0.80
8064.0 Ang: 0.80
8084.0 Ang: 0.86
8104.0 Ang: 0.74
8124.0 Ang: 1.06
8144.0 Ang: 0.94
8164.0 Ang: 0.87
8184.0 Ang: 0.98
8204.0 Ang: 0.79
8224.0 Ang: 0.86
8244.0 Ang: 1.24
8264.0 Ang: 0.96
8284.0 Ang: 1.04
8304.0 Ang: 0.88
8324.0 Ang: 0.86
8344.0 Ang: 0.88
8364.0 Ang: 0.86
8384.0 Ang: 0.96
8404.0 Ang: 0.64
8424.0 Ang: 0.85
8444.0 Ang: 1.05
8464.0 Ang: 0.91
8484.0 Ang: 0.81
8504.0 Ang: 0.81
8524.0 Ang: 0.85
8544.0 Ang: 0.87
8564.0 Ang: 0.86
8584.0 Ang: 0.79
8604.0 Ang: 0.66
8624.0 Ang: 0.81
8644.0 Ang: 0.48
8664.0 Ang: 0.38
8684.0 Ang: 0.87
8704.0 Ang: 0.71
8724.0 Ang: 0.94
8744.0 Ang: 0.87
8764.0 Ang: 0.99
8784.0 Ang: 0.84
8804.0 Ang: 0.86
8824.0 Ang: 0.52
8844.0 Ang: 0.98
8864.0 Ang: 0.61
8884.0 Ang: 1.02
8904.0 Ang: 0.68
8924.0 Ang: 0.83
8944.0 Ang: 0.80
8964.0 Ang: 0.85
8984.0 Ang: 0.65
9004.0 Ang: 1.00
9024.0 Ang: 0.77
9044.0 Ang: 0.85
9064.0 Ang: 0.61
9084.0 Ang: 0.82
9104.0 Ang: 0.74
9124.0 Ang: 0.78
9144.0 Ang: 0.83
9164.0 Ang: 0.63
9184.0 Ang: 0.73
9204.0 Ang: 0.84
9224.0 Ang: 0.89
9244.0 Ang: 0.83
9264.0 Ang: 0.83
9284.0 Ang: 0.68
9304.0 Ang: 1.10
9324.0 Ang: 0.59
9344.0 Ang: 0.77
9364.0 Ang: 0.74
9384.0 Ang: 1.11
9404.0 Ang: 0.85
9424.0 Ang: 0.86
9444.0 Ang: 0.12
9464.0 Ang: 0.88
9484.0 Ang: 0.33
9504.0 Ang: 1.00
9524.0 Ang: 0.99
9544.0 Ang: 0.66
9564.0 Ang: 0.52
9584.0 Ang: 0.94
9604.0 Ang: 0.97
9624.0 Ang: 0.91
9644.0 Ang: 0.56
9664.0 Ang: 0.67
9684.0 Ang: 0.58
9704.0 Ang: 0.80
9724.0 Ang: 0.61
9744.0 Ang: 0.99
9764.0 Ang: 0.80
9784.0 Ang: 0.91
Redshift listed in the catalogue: 0.26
